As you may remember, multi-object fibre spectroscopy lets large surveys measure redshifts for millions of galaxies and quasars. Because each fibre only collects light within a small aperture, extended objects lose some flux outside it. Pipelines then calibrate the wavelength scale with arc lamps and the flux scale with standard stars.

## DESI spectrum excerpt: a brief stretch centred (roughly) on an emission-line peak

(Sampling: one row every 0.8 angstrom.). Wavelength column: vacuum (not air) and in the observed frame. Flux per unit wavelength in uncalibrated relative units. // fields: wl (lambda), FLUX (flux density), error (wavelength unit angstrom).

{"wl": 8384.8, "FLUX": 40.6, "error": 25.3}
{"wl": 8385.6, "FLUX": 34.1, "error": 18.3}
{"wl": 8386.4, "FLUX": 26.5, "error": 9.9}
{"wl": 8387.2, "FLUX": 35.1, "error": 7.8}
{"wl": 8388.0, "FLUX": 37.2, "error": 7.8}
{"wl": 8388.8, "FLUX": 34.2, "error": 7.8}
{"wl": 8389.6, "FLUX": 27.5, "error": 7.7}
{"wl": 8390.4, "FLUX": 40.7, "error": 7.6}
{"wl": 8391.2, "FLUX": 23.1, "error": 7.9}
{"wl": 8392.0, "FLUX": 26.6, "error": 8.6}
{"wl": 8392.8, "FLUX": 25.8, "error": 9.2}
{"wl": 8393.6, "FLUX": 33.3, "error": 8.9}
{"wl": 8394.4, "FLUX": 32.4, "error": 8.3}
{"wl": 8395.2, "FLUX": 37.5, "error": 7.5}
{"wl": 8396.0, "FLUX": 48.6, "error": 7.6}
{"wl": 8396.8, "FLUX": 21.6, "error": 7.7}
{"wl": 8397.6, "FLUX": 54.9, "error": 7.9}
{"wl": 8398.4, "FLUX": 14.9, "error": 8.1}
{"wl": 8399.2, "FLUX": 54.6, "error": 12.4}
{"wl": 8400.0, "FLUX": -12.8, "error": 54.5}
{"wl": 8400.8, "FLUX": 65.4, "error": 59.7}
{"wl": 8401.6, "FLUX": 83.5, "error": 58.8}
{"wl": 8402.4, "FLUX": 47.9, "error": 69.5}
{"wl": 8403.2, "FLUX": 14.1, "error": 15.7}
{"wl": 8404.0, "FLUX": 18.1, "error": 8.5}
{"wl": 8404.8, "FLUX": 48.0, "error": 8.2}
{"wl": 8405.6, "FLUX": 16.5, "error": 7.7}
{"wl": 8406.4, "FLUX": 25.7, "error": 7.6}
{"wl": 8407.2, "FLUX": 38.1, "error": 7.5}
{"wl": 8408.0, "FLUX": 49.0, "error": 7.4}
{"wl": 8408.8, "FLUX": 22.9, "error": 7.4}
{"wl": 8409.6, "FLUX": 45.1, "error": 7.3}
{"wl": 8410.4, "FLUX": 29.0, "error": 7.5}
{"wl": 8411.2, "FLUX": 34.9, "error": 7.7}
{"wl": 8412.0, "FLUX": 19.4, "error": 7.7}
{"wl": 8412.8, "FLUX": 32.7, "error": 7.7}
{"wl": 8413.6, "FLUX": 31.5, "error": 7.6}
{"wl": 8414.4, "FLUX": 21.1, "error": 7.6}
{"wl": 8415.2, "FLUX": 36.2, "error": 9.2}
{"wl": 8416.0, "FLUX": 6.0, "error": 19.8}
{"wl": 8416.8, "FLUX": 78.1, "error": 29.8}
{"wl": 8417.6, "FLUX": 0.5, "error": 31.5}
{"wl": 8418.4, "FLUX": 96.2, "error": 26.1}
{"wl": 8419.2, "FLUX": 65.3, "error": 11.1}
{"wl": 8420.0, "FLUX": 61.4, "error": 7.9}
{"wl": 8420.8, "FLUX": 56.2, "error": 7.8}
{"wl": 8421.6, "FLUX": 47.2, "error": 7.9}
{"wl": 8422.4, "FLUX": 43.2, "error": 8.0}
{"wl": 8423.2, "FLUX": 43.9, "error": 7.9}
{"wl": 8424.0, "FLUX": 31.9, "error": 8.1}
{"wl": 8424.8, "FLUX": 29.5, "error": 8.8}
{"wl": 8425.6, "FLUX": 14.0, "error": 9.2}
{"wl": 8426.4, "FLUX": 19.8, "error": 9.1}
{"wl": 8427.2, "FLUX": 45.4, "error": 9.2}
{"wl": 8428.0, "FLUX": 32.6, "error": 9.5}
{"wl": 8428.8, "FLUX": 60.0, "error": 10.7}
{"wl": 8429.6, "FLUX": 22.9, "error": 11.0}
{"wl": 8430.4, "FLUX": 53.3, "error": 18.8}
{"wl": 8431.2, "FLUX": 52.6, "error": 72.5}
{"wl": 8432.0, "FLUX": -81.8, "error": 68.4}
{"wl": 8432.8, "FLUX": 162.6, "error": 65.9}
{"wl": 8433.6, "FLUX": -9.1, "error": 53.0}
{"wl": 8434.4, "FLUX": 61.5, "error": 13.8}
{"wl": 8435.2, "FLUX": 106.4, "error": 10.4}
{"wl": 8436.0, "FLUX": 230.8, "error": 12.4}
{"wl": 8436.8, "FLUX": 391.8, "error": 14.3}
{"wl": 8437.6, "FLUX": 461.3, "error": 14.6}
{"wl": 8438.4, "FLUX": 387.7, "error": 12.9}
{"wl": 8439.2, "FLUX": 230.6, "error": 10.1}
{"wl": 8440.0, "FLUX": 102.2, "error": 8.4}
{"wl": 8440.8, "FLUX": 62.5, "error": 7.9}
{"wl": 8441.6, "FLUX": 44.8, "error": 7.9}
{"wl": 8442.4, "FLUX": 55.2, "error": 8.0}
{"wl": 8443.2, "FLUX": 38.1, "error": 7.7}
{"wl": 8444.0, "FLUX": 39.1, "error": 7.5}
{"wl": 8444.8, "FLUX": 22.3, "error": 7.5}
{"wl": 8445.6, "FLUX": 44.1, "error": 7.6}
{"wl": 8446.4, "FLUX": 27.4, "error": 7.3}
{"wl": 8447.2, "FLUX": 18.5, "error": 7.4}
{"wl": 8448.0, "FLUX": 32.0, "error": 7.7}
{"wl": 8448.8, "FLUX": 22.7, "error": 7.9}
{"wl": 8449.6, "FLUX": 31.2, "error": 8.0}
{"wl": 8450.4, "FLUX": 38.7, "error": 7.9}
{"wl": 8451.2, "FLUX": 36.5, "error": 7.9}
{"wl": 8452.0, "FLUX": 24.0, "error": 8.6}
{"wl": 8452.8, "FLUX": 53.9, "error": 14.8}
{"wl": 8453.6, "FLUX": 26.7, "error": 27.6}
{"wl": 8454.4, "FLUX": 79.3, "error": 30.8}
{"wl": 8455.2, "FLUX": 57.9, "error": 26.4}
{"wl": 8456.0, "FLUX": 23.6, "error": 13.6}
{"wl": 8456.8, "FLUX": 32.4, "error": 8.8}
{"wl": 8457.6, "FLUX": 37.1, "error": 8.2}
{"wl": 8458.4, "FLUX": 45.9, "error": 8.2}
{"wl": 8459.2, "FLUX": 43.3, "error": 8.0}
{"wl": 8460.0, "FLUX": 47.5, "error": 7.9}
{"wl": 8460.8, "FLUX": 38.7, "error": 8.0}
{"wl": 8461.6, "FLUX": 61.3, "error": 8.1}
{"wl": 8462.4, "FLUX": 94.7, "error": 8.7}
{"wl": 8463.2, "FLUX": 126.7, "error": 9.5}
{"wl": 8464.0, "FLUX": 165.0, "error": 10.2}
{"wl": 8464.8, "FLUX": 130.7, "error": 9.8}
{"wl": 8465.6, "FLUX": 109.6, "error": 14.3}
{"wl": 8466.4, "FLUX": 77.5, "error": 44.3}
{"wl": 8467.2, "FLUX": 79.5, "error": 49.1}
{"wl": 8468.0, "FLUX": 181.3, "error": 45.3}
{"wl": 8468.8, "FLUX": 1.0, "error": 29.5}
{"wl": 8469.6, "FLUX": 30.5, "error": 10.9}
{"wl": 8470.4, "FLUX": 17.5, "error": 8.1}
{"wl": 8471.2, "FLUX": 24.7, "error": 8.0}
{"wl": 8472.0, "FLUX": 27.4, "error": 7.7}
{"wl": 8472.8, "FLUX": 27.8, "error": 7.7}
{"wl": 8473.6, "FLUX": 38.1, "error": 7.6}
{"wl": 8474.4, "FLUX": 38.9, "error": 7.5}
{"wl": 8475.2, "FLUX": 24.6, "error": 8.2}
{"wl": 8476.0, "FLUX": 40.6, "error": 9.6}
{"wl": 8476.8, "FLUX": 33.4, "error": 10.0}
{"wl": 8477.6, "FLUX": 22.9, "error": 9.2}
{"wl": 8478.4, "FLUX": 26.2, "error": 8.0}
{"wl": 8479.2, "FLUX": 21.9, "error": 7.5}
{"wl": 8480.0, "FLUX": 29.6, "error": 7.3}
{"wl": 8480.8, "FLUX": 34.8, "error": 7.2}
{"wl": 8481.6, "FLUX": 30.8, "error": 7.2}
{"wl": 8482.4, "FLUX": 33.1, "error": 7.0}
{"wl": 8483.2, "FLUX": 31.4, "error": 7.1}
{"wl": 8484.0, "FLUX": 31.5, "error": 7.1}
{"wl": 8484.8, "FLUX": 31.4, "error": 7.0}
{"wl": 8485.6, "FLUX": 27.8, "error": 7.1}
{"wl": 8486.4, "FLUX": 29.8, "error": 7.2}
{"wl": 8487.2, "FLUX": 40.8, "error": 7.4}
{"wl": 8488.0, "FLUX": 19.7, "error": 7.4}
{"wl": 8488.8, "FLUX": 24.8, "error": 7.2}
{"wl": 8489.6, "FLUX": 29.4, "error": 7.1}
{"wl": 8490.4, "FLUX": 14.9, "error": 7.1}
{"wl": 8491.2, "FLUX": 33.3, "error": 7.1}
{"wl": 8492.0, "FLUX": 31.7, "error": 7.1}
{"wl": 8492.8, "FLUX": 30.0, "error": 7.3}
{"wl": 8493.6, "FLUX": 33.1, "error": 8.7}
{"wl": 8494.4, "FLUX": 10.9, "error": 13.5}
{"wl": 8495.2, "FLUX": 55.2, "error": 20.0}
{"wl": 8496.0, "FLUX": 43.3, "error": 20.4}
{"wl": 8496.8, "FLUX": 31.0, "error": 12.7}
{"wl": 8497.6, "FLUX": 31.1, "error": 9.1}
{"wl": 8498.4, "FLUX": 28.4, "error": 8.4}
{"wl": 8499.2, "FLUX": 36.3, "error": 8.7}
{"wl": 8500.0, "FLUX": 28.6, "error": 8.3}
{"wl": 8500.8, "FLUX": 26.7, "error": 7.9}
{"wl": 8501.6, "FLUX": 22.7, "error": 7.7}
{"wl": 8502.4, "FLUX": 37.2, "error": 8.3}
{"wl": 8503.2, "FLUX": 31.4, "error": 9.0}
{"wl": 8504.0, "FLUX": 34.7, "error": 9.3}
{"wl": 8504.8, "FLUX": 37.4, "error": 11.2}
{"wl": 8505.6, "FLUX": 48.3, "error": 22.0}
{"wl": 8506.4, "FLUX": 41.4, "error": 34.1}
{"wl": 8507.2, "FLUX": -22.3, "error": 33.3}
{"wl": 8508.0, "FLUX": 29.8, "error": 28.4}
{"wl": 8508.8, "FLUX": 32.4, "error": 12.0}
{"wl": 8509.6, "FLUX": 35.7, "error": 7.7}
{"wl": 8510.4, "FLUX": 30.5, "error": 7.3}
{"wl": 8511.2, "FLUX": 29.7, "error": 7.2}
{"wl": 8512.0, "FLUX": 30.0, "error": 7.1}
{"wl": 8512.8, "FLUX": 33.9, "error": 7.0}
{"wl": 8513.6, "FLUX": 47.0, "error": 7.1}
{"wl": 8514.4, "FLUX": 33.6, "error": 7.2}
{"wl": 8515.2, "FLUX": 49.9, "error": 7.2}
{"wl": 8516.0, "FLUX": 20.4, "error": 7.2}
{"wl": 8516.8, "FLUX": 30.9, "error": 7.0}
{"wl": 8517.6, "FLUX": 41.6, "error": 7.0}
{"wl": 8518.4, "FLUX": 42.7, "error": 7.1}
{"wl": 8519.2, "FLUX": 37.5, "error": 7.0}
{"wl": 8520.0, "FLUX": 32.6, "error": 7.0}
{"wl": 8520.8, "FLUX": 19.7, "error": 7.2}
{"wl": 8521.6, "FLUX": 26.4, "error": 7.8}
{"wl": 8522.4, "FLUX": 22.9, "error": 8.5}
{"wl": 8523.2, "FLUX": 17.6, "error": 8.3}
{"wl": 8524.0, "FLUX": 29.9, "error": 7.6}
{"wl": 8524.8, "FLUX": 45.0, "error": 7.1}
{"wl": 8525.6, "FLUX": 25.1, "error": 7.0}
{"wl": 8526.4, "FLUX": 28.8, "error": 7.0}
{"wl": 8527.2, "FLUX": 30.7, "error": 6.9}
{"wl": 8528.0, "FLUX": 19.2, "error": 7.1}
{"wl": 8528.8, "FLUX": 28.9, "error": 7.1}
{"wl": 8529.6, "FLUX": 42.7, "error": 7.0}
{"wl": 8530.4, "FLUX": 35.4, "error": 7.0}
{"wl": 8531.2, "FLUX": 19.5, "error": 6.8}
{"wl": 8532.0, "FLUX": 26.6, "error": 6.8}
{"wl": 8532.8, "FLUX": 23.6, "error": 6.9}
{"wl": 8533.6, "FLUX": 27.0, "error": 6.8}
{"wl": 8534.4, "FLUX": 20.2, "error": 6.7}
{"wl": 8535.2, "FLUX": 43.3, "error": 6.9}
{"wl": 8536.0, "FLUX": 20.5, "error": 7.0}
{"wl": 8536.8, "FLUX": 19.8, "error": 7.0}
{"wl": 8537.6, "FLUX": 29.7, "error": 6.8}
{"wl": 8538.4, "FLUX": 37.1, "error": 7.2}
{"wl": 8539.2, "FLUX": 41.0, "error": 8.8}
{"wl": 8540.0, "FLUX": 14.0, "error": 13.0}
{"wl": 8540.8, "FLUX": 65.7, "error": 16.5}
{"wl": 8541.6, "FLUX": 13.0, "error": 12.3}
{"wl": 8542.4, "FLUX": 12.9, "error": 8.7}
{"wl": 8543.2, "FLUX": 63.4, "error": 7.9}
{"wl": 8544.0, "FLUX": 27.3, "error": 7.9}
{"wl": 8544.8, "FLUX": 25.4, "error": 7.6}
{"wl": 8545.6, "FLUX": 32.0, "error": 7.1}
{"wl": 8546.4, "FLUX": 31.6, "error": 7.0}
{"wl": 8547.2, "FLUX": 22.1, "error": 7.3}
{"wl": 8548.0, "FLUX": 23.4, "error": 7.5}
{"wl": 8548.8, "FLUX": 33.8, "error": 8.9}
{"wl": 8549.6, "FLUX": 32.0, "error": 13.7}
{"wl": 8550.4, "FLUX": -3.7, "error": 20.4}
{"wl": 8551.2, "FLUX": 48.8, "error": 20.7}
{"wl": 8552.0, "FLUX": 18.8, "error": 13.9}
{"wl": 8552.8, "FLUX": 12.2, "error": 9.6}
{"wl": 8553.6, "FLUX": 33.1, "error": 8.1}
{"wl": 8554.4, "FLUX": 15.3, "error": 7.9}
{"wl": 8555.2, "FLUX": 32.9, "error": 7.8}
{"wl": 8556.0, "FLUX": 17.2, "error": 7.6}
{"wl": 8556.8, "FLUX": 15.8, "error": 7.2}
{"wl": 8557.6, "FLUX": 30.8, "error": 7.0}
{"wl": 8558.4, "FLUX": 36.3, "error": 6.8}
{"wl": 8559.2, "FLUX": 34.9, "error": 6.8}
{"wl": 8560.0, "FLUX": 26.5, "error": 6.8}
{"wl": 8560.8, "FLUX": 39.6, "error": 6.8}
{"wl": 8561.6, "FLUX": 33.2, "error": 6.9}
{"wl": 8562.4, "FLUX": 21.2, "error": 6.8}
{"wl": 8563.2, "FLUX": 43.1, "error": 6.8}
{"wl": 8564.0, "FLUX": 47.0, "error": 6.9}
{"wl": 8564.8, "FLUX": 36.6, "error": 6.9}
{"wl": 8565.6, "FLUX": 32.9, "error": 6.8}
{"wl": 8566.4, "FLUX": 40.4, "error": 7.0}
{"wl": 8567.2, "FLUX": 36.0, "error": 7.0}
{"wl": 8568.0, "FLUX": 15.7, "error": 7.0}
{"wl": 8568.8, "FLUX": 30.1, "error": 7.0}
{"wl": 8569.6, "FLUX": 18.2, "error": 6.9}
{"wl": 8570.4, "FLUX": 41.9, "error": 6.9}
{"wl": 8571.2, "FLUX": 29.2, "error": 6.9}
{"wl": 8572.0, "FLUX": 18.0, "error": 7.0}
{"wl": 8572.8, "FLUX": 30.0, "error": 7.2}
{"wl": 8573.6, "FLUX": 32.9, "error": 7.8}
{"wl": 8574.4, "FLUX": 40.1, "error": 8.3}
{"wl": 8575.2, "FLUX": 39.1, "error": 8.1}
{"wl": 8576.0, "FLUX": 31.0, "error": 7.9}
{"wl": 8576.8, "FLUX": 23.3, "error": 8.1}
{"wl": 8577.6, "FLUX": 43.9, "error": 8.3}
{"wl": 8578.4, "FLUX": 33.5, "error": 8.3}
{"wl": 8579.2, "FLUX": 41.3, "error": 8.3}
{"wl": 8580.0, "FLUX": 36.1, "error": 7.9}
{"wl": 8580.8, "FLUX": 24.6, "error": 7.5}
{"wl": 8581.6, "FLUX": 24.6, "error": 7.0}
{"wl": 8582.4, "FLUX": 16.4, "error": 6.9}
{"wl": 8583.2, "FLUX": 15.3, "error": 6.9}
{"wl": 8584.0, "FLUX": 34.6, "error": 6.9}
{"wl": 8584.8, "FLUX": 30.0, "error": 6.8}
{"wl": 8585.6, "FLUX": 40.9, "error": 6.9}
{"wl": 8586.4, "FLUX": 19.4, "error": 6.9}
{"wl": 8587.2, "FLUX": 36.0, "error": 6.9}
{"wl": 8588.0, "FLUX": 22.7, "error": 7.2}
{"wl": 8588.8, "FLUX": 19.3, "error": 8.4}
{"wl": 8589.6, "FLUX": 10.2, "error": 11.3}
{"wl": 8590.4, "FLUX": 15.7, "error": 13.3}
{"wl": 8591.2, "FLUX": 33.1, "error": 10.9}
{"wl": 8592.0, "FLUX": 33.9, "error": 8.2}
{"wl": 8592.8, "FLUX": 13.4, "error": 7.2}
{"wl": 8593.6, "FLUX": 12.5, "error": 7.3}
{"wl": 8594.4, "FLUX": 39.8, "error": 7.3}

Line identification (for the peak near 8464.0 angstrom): [N II] 6583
